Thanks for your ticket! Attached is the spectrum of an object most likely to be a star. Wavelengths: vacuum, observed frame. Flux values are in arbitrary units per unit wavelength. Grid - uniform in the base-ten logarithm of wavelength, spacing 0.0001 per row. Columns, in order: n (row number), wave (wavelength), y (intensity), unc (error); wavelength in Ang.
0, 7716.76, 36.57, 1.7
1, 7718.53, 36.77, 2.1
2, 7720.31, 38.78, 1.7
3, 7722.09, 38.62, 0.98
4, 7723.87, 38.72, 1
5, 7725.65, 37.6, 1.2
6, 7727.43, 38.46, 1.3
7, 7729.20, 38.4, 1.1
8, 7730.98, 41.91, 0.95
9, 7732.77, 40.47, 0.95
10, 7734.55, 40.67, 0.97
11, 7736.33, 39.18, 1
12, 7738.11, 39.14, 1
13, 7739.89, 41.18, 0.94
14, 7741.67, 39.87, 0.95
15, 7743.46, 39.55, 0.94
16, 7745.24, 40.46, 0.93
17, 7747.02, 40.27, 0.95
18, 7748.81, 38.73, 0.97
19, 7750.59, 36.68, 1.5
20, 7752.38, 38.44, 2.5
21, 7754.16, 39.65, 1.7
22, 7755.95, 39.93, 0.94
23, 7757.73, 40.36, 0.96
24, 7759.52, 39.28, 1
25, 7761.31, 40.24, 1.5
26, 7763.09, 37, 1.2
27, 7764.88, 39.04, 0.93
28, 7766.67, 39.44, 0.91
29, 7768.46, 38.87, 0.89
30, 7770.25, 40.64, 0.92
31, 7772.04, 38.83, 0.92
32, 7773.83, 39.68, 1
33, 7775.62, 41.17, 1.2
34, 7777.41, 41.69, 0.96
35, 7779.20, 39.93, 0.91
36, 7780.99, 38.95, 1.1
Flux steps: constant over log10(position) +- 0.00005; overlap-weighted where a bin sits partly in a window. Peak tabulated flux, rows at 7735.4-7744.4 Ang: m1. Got 41.18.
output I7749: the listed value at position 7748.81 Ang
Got 38.73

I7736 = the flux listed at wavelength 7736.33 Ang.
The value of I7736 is 39.18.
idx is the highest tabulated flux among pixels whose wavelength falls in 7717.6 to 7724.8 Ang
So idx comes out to 38.78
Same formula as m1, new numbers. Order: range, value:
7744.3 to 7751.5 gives 40.46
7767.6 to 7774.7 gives 40.64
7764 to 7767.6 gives 39.44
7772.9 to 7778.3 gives 41.69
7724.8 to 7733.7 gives 41.91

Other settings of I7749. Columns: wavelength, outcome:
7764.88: 39.04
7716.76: 36.57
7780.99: 38.95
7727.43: 38.46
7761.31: 40.24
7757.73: 40.36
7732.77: 40.47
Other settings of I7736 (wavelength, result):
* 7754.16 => 39.65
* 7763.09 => 37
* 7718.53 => 36.77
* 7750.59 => 36.68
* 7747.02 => 40.27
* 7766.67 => 39.44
